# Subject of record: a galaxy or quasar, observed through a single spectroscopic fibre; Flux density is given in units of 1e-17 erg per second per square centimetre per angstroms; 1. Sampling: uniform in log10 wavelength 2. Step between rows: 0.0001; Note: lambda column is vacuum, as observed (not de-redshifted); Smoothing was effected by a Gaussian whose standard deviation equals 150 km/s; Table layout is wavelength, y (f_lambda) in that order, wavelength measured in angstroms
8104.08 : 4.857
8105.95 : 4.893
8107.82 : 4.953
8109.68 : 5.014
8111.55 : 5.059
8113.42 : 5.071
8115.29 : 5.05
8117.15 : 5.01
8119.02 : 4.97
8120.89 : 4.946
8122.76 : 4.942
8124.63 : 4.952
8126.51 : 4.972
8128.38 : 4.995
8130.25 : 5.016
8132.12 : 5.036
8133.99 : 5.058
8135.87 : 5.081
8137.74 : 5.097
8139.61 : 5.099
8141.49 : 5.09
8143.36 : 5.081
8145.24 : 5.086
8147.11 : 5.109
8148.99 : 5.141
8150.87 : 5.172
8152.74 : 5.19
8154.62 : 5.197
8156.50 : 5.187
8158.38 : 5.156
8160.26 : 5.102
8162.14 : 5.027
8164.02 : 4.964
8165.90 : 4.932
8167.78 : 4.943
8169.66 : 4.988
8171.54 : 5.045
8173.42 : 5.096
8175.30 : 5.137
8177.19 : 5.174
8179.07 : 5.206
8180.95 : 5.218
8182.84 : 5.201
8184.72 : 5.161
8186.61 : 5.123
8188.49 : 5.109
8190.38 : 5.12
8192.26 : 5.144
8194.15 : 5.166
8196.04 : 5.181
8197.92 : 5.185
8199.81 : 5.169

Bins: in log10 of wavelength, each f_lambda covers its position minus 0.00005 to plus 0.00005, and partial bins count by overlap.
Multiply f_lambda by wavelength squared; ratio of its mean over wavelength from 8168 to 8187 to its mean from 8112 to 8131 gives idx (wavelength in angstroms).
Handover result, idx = 1.0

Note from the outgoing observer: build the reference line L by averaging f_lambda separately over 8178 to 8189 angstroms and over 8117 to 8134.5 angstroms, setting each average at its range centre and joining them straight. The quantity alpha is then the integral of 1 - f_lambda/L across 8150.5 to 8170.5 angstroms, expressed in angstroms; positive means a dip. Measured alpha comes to 0.1 angstroms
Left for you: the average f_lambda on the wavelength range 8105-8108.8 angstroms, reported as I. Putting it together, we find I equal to 4.92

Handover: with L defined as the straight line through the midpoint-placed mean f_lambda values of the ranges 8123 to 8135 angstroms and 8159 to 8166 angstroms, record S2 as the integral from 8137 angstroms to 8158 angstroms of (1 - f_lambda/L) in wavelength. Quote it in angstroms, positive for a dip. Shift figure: -0.5 angstroms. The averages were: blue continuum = 5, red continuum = 5.02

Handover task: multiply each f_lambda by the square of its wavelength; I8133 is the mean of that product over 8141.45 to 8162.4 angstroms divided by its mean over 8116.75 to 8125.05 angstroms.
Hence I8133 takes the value 1.04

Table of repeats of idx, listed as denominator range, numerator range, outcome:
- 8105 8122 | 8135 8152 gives 1.03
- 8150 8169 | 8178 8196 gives 1.02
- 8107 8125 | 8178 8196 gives 1.05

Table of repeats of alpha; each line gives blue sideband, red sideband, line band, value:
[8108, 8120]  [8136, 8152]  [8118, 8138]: 0.3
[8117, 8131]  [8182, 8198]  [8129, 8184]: -0.4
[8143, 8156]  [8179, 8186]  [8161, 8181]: 0.4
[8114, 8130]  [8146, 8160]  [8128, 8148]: 0.0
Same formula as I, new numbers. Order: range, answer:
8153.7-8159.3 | 5.18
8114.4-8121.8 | 5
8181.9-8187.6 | 5.17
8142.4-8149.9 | 5.11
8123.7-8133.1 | 4.99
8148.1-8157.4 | 5.18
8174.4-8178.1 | 5.15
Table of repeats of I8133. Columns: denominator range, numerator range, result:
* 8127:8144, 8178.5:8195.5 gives 1.03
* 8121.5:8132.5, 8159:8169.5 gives 1.01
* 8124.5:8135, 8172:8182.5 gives 1.04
